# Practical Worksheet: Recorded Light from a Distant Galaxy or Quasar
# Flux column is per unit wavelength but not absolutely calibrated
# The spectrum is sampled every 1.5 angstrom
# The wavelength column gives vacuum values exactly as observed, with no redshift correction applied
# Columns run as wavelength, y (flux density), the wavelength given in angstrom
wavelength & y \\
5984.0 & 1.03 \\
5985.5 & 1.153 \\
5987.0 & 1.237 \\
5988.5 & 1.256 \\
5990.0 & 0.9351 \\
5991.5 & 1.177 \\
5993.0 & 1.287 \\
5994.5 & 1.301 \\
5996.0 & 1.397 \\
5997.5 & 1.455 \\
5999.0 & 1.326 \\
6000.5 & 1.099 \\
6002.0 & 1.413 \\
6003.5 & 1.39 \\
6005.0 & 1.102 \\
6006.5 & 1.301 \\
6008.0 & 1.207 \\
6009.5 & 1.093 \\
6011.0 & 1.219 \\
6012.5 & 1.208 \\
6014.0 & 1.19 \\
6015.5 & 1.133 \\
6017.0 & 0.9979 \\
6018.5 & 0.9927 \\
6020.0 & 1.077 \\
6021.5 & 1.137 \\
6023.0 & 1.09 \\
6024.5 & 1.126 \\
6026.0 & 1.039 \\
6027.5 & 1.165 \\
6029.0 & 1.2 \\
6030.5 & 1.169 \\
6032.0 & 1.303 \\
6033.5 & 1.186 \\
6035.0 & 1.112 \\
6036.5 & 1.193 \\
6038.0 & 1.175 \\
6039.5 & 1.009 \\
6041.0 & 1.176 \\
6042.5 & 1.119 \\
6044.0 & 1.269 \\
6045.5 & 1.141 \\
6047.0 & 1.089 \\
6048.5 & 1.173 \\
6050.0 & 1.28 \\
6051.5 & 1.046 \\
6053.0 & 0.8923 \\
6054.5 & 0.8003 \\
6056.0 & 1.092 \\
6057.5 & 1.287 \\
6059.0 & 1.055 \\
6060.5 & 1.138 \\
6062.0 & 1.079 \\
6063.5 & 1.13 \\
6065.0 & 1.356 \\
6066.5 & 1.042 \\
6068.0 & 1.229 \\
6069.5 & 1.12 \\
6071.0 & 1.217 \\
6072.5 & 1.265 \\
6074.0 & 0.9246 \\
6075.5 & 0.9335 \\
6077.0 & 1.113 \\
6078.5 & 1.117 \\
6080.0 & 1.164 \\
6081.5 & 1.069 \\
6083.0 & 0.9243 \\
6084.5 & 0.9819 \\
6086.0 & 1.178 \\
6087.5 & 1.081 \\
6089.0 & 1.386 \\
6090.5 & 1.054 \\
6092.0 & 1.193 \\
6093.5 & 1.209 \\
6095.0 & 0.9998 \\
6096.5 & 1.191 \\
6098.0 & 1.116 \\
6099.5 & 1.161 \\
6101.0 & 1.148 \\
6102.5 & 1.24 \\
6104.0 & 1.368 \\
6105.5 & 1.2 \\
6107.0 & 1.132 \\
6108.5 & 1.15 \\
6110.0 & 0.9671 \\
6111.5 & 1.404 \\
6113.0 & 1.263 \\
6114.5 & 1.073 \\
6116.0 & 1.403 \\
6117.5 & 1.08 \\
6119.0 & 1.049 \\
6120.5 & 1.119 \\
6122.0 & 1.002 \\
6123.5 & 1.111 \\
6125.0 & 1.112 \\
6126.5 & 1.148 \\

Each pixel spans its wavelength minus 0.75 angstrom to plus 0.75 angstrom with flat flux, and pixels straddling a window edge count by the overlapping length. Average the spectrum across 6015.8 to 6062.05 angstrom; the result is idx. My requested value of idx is 1.12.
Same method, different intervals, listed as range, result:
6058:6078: 1.13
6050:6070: 1.1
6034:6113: 1.13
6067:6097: 1.12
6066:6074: 1.16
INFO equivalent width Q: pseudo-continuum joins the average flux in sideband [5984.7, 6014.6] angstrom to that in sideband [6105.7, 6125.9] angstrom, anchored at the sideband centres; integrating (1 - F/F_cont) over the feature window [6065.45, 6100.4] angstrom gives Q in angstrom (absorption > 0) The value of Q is 1.6 angstrom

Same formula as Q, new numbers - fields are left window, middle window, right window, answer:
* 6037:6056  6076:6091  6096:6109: 0.7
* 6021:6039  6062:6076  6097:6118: 0.5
